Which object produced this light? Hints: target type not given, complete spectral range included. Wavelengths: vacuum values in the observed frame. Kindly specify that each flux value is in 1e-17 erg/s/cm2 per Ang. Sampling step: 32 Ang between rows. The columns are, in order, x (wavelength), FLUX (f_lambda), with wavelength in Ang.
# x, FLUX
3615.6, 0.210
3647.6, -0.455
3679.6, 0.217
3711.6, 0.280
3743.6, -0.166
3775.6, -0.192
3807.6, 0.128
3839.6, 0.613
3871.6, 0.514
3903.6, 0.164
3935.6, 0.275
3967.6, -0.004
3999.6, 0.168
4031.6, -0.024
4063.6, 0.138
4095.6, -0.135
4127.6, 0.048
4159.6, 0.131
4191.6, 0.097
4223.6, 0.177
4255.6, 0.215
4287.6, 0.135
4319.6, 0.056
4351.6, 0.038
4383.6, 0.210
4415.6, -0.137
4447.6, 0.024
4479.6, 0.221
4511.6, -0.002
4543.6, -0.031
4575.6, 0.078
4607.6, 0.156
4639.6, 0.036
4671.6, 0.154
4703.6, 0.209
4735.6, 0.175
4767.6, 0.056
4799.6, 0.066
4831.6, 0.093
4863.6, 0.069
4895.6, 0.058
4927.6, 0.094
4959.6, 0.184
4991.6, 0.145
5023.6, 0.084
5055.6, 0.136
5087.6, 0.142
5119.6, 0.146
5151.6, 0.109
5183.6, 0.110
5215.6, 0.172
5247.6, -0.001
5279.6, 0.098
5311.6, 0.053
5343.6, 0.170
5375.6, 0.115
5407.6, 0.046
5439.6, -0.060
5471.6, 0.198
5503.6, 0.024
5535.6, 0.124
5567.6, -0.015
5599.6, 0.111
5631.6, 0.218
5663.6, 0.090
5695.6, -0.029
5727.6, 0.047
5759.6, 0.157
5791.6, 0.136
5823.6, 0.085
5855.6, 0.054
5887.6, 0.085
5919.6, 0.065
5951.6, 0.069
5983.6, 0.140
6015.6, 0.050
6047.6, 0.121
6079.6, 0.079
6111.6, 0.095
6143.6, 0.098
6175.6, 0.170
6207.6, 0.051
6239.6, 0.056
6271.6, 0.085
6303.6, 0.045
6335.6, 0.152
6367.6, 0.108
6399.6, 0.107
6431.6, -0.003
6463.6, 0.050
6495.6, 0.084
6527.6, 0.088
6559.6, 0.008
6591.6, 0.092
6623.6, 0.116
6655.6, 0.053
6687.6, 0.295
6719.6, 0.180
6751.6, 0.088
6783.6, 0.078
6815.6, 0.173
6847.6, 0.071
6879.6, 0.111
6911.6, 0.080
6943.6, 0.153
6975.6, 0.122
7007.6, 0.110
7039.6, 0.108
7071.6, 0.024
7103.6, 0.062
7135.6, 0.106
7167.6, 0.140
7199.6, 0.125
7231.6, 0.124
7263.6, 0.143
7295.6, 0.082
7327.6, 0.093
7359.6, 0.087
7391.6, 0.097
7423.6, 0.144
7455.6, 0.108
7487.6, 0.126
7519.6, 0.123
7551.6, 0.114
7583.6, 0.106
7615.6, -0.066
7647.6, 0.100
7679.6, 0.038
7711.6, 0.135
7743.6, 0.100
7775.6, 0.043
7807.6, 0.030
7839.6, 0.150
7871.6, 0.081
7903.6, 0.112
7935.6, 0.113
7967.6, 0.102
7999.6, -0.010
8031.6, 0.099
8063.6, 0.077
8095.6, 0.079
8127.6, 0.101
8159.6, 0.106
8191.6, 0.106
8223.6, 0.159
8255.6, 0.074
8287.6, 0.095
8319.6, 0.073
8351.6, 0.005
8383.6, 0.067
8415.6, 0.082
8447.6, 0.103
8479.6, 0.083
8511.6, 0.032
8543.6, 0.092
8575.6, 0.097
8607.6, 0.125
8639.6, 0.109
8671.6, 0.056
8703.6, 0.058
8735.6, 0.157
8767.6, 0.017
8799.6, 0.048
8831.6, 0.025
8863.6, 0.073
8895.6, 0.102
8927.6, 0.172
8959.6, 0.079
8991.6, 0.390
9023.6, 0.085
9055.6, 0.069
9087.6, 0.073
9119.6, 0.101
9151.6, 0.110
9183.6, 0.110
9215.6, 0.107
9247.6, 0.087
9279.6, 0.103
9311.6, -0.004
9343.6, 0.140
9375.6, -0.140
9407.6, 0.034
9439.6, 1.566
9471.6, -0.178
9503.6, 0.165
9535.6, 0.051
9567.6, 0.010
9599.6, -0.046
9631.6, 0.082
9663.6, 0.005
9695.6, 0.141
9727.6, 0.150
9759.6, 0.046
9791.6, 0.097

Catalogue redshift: 0.797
